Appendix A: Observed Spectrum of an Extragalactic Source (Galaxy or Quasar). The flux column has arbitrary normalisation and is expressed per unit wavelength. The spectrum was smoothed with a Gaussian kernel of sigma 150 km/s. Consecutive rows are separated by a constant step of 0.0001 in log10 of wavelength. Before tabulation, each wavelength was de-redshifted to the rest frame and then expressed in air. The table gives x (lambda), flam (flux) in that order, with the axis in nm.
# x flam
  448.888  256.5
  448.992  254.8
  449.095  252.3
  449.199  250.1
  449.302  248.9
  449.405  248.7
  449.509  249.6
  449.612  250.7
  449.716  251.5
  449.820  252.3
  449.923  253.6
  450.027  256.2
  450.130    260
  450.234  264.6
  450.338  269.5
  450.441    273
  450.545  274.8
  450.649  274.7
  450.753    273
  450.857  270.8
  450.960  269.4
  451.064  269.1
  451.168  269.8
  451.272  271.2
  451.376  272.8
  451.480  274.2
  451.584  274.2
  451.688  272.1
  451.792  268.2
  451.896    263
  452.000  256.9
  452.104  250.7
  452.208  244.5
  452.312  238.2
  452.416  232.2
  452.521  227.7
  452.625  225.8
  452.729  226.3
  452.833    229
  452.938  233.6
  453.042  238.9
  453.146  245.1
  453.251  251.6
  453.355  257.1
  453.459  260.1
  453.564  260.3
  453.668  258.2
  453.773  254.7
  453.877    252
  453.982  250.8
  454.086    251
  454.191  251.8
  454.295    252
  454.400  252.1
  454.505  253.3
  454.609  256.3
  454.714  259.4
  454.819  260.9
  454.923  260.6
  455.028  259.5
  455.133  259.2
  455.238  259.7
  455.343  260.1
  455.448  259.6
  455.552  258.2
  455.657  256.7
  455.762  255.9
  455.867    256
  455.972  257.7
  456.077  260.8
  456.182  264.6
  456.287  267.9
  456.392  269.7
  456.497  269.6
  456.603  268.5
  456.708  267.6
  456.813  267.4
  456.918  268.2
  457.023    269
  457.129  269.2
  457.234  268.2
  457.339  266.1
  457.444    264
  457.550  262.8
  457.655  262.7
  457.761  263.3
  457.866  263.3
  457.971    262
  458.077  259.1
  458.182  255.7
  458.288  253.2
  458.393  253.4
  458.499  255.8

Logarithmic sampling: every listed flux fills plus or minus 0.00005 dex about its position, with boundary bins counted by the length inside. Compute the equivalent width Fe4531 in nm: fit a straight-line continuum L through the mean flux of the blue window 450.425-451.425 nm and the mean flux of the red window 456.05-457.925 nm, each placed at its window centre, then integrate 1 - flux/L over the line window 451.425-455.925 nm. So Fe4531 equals 0.28 nm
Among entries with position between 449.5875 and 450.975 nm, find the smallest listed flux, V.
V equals 250.7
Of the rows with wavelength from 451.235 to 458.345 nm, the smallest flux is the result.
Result 225.8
